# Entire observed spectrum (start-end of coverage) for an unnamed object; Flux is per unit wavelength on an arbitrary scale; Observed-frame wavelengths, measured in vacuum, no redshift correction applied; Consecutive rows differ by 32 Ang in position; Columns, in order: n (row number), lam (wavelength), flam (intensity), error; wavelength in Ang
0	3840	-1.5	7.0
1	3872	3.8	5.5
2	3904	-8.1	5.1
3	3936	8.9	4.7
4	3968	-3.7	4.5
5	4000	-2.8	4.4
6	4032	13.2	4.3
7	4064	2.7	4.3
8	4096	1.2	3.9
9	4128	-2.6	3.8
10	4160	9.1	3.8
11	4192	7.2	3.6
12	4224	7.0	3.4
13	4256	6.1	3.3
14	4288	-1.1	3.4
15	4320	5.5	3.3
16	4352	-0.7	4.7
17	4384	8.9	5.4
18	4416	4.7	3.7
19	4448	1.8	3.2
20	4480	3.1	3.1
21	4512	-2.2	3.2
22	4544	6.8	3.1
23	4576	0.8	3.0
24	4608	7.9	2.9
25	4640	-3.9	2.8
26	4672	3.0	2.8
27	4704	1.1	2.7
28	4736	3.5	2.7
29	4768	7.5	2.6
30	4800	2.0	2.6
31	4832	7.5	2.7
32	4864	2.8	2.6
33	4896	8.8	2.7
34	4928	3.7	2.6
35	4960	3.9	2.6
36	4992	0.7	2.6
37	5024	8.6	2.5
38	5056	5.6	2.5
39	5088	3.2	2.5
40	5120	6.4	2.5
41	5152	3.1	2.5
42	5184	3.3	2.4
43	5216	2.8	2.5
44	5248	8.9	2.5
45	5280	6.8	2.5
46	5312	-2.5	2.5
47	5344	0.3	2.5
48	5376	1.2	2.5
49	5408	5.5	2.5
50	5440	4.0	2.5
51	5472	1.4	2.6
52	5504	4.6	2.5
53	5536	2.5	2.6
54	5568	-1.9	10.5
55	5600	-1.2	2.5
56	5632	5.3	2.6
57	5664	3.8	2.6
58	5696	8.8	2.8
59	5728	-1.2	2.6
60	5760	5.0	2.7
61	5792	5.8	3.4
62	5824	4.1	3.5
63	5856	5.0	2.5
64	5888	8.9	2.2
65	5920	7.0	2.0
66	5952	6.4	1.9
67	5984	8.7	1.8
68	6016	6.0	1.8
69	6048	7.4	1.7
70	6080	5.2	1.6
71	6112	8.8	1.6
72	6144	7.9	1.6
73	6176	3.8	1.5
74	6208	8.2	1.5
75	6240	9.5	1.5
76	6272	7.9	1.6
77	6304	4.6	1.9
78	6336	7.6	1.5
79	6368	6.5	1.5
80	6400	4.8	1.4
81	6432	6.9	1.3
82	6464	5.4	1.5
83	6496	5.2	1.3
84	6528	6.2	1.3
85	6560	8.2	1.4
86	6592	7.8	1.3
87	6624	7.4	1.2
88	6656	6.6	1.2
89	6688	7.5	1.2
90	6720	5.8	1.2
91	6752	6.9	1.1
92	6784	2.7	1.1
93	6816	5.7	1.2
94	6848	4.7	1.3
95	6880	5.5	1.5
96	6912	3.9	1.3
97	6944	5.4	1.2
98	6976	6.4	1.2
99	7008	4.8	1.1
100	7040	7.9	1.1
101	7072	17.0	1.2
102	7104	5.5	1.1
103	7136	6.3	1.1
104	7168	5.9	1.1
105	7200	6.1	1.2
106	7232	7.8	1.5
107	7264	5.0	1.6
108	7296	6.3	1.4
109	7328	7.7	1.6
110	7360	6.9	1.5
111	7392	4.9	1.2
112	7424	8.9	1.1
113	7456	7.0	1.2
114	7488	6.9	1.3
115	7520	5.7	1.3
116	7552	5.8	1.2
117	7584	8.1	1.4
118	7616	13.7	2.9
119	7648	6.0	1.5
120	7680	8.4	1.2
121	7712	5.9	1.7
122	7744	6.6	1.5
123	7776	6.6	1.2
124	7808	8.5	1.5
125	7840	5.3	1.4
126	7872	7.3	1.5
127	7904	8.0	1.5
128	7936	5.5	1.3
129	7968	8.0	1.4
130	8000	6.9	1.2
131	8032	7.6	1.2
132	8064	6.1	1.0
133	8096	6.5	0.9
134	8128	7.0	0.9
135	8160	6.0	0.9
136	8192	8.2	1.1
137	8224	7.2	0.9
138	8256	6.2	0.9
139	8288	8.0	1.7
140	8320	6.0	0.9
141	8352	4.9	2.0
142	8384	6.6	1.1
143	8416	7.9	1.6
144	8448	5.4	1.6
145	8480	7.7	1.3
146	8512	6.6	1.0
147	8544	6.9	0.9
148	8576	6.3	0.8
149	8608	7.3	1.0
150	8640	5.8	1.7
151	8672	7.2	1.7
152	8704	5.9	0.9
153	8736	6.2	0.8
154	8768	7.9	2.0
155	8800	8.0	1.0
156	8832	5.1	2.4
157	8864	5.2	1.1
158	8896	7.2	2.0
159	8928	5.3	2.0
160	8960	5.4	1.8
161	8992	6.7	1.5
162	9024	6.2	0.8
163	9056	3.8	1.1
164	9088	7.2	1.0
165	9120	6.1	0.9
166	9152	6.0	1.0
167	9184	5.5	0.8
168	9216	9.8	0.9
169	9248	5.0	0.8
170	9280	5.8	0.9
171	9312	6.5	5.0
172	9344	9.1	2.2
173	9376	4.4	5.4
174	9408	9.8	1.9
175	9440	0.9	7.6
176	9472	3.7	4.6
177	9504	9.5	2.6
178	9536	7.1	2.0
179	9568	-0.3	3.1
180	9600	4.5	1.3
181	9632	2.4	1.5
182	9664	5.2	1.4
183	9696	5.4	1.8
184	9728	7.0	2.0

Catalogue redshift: 0.897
